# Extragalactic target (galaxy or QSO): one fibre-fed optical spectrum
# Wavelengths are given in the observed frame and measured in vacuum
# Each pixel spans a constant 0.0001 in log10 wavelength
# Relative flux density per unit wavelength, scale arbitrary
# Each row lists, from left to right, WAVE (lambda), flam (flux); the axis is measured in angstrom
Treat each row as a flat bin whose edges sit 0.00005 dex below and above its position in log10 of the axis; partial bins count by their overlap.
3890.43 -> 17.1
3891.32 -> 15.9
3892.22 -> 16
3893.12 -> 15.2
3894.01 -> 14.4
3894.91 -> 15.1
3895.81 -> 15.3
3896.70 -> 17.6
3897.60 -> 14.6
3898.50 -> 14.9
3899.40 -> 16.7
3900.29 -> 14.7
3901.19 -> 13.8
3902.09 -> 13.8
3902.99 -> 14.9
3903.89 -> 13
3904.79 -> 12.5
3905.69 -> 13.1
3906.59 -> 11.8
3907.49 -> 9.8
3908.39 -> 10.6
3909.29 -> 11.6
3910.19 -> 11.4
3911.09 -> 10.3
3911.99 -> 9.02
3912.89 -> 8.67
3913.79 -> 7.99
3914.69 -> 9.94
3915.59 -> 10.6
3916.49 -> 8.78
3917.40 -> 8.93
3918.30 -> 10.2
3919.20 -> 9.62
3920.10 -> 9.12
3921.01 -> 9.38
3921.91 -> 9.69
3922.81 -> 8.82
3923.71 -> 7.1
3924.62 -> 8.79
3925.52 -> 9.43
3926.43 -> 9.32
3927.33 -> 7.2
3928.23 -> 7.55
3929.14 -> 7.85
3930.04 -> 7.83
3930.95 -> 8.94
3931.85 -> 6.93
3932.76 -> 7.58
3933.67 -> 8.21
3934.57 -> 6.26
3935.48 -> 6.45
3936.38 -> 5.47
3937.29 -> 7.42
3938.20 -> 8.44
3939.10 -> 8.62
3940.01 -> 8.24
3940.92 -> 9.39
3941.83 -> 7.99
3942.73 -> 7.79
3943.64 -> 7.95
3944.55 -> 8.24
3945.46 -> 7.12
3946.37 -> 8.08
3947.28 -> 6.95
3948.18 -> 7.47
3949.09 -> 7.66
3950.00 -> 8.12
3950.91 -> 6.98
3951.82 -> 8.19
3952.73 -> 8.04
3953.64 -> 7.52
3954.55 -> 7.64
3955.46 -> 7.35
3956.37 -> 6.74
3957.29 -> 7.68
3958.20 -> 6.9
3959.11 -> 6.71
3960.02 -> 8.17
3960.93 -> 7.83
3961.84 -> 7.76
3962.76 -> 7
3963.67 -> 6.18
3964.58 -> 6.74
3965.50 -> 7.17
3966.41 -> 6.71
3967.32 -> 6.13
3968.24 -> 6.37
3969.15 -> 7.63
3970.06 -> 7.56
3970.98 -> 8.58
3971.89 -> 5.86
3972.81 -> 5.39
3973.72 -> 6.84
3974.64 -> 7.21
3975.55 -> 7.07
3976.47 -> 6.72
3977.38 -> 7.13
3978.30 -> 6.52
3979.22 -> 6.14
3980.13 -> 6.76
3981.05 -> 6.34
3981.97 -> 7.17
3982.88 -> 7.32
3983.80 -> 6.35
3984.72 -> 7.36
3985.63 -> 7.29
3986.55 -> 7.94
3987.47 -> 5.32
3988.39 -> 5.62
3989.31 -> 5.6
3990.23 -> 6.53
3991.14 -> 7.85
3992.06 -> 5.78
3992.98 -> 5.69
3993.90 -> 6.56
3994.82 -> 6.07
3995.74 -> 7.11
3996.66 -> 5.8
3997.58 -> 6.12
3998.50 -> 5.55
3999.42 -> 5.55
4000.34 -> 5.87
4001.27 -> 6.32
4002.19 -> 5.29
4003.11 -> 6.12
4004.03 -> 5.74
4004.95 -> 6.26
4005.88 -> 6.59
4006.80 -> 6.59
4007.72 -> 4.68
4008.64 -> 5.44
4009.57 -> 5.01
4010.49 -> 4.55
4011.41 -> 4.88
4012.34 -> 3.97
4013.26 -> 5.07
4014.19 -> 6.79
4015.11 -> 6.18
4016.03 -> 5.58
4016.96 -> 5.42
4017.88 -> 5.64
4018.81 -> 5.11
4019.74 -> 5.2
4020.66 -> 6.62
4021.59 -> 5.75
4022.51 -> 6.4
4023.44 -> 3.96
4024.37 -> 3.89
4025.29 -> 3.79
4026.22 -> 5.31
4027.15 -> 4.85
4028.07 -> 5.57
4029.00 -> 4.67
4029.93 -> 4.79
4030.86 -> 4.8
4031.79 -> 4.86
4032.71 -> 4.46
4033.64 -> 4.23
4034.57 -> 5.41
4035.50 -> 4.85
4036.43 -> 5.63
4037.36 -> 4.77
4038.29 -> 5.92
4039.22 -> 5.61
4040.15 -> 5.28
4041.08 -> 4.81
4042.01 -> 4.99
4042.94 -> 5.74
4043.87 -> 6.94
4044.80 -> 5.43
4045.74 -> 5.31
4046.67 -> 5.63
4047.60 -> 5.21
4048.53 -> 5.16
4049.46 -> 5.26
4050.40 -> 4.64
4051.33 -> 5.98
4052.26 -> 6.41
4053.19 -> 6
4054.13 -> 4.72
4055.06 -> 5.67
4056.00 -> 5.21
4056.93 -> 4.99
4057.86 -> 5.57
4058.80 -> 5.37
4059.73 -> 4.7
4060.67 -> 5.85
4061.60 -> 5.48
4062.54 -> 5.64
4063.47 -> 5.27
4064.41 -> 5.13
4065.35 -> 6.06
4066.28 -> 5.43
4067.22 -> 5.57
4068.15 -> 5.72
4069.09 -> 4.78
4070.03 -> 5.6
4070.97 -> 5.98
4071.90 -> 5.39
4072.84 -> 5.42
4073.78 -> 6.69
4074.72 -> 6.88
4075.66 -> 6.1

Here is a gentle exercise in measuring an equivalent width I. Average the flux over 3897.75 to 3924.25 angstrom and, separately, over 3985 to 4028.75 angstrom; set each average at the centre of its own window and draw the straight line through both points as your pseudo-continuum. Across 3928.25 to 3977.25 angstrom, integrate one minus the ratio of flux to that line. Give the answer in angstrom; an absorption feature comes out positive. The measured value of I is 7.4 angstrom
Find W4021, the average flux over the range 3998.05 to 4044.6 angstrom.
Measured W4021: 5.35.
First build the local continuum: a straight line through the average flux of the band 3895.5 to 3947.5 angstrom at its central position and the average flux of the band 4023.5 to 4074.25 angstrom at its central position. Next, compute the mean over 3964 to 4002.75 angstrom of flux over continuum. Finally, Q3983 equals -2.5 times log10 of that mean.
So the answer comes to 0.17 mag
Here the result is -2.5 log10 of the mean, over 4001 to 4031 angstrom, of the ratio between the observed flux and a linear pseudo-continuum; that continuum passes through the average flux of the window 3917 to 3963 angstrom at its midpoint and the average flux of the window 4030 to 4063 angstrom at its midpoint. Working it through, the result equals 0.14 mag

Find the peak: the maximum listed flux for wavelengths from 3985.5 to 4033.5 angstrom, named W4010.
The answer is 7.94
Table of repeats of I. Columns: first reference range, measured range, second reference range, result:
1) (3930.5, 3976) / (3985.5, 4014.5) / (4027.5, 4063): 2.0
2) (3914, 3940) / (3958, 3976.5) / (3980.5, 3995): 0.5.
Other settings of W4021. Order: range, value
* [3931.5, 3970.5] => 7.43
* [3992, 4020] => 5.69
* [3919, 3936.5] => 8.1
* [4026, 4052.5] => 5.25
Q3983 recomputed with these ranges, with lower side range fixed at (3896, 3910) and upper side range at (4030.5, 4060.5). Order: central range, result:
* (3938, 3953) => 0.36 mag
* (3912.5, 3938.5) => 0.42 mag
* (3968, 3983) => 0.34 mag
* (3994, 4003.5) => 0.31 mag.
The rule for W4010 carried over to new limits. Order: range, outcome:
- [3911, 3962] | 10.6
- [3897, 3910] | 16.7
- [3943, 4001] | 8.58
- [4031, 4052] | 6.94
